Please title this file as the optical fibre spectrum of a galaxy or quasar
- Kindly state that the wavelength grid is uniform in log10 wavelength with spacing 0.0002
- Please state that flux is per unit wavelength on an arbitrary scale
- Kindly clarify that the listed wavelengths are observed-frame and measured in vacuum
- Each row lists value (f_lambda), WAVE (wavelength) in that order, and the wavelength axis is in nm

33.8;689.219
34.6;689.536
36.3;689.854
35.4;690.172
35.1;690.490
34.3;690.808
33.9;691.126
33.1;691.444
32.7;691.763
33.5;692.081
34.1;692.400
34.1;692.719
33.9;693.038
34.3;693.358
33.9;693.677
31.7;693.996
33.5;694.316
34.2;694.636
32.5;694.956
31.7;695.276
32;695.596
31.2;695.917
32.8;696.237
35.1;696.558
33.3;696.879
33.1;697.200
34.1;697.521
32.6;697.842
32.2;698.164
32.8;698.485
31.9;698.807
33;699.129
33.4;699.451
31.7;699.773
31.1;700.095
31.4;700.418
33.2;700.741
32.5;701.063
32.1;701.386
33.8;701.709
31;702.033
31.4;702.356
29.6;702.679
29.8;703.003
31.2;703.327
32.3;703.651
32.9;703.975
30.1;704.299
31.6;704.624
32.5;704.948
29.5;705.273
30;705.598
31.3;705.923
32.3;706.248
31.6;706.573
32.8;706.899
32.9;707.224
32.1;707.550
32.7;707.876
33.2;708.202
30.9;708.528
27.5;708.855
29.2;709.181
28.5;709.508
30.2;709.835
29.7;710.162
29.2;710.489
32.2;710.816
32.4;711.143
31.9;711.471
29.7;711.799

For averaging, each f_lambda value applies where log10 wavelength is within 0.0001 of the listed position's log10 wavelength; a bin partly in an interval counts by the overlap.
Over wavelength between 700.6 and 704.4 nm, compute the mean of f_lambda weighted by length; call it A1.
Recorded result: 31.7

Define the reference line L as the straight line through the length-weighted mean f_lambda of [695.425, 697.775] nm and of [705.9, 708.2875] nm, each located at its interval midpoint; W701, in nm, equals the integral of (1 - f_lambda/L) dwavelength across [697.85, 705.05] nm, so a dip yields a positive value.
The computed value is 0.190 nm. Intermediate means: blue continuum 33.1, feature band 31.9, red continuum 32.4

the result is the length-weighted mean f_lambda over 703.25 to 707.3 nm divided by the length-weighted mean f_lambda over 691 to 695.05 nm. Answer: 0.94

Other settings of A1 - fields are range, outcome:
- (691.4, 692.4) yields 33.3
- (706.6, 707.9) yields 32.5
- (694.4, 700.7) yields 32.7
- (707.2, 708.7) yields 32.3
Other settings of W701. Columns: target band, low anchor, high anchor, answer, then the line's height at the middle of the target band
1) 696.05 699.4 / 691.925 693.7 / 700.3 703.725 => -0.04 nm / 32.7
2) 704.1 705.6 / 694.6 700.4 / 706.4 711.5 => 0.04 nm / 31.6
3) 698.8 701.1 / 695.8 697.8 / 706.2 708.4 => 0.05 nm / 33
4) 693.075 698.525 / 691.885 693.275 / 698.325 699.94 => 0.03 nm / 33.2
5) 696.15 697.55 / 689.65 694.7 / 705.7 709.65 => -0.02 nm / 33.2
